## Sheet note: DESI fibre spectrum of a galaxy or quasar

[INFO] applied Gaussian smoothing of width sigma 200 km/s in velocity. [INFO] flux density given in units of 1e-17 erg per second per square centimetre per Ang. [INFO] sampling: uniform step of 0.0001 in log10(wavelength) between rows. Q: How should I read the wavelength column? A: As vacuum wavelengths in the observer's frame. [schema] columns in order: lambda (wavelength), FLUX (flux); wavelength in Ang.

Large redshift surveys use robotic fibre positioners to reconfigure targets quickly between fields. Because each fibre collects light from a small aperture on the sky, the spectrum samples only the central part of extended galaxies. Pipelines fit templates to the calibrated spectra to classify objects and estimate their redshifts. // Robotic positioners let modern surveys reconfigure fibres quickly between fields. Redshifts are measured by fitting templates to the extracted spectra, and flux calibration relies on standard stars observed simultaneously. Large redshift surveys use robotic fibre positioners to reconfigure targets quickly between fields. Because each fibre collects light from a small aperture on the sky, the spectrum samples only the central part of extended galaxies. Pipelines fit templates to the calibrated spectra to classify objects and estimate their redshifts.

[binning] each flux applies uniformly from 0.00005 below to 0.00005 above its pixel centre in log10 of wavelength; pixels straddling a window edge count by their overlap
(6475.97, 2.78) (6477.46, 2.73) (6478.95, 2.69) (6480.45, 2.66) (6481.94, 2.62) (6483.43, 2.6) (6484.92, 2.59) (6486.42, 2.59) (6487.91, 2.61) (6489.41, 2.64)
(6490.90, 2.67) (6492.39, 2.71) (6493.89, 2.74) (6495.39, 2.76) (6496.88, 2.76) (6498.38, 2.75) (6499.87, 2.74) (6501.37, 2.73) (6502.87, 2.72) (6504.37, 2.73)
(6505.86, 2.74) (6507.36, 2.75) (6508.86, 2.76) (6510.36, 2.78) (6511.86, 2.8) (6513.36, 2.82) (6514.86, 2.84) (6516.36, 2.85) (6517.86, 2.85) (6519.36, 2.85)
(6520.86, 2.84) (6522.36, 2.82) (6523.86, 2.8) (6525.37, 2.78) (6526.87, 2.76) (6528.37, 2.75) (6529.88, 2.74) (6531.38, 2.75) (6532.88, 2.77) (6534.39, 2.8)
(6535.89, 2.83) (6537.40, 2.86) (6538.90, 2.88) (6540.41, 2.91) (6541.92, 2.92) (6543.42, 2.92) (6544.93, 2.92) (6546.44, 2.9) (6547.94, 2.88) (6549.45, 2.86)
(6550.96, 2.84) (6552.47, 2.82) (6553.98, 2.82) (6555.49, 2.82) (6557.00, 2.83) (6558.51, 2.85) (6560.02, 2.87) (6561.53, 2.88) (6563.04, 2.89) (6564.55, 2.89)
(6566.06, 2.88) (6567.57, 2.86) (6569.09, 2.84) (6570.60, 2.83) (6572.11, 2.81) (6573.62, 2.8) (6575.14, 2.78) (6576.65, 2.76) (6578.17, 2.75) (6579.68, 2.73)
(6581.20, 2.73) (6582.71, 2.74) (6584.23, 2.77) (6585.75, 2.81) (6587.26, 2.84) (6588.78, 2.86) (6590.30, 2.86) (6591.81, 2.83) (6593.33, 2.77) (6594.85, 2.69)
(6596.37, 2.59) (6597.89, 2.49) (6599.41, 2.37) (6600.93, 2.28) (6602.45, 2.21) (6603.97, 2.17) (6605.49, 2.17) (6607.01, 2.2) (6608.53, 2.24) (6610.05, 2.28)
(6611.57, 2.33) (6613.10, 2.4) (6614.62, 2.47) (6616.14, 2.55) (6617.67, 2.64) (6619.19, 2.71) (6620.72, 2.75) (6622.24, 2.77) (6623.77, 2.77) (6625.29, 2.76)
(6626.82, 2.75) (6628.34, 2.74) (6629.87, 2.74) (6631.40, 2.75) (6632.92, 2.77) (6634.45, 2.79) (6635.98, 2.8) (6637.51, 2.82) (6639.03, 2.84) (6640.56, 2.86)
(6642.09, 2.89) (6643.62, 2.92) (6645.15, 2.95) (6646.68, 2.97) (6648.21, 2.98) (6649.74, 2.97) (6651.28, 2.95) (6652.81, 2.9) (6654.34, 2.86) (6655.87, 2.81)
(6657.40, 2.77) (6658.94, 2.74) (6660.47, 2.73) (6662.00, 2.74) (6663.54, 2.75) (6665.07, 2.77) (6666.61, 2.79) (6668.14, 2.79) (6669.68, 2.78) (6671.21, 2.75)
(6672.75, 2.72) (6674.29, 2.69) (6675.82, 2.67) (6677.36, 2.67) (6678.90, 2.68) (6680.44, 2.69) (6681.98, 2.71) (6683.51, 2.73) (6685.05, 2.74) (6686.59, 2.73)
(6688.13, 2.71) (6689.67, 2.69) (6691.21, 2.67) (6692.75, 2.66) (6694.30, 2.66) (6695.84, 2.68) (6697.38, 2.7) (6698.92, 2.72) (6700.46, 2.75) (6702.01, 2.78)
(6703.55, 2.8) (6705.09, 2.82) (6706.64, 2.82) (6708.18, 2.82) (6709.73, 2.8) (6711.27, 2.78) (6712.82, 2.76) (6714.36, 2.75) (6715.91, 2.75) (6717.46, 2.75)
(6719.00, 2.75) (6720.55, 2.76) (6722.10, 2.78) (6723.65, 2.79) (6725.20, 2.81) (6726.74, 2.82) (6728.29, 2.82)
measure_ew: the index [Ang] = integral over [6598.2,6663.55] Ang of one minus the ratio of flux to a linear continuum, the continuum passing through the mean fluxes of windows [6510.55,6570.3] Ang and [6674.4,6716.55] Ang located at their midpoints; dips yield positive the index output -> 2.5 Ang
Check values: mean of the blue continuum 2.84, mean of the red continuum 2.73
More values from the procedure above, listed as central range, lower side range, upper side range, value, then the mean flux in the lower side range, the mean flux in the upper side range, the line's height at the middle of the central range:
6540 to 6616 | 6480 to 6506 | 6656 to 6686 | 0.3 Ang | 2.69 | 2.73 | 2.71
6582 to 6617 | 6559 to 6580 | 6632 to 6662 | 4.0 Ang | 2.83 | 2.86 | 2.84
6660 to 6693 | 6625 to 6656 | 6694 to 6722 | 1.0 Ang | 2.85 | 2.76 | 2.8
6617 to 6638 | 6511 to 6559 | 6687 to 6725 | 0.3 Ang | 2.83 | 2.75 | 2.79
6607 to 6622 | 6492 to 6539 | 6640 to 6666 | 1.9 Ang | 2.78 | 2.86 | 2.83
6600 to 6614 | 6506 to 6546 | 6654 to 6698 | 2.6 Ang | 2.82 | 2.73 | 2.77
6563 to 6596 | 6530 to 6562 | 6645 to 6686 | 0.4 Ang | 2.85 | 2.79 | 2.83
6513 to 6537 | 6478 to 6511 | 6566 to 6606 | -1.0 Ang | 2.7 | 2.67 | 2.69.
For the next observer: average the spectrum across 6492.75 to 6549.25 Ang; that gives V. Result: 2.81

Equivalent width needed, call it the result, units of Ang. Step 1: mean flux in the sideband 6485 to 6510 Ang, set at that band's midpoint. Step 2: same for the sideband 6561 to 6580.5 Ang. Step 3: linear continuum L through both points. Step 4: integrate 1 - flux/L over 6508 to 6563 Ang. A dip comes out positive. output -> -1.3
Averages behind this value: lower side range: 2.71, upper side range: 2.82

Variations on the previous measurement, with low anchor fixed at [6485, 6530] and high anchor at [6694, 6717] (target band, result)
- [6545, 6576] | -1.0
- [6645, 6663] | -0.7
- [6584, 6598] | 0.0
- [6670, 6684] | 0.3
